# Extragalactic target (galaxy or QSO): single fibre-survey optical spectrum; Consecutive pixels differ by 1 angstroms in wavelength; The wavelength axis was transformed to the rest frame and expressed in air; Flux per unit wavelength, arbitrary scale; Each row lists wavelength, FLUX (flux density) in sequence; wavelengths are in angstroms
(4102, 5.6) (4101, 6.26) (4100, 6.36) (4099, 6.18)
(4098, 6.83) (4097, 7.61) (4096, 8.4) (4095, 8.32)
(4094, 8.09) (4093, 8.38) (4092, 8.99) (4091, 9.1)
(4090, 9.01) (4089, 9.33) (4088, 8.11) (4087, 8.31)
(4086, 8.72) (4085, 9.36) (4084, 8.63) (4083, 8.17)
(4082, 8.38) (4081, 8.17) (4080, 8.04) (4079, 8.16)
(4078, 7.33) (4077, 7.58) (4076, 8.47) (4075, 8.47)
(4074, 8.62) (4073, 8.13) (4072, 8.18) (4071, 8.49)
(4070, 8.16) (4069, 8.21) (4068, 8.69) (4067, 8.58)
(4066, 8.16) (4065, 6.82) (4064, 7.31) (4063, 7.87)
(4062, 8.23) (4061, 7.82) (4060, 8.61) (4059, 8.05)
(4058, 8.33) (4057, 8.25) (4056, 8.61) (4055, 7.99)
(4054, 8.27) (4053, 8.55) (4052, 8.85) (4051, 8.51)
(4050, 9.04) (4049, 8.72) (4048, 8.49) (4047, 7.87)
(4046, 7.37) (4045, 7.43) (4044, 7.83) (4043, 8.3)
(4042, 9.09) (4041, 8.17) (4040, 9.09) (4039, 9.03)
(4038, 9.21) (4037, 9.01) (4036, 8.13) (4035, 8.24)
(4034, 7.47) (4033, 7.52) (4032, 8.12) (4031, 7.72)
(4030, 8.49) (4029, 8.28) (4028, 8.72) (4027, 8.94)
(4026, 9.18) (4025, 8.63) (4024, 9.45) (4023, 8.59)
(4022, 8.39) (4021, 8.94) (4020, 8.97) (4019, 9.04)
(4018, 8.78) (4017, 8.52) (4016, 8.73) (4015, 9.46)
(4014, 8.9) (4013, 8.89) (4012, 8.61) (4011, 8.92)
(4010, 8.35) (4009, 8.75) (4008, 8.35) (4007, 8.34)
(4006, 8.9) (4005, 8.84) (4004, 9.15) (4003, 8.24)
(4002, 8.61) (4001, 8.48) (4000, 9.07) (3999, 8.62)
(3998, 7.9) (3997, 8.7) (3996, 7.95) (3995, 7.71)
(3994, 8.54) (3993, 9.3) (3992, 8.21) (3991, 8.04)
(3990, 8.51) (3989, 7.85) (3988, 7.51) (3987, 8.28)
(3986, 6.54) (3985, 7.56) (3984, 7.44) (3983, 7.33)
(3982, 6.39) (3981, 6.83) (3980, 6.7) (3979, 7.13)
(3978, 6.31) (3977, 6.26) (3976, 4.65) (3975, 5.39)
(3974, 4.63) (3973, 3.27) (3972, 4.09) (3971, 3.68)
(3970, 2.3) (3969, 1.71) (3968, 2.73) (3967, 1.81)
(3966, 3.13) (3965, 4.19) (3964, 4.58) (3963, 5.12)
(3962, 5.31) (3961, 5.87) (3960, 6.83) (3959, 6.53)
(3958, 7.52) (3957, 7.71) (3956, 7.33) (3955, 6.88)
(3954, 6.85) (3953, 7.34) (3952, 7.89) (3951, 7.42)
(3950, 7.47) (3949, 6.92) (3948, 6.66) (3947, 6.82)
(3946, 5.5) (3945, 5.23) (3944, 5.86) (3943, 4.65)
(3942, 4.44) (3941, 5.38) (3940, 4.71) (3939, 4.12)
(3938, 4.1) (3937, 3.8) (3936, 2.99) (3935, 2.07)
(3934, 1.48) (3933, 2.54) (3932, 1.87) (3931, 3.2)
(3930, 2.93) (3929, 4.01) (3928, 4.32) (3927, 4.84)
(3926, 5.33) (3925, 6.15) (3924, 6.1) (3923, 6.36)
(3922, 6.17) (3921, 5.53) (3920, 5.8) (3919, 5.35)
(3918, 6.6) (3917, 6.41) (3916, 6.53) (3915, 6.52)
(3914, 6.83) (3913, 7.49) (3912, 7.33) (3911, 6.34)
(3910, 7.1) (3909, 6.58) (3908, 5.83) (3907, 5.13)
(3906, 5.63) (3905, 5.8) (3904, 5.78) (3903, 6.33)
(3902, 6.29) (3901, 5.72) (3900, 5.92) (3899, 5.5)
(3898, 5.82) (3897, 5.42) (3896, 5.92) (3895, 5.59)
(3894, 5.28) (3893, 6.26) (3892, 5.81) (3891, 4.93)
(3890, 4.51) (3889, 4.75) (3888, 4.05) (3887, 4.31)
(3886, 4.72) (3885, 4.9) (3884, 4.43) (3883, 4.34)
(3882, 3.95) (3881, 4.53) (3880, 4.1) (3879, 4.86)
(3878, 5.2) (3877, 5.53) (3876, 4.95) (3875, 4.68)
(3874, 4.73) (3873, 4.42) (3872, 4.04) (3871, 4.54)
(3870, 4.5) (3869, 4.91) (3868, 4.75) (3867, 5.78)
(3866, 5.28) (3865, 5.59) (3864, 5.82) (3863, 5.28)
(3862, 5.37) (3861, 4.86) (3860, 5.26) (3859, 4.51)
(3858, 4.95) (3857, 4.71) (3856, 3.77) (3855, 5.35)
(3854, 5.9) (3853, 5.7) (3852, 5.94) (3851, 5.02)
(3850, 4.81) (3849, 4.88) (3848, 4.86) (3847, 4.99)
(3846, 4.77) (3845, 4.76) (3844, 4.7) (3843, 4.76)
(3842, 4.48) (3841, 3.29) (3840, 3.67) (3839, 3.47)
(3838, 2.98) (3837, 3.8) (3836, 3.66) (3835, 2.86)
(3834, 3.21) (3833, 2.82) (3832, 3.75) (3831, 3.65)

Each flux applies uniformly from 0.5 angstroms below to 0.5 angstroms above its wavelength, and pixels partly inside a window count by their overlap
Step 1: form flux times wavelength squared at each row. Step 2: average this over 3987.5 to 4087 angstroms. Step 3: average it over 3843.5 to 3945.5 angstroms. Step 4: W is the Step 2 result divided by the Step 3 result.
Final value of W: 1.78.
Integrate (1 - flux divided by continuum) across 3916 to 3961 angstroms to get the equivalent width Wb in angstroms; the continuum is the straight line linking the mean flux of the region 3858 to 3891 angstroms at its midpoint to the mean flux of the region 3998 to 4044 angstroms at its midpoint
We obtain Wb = 7.4 angstroms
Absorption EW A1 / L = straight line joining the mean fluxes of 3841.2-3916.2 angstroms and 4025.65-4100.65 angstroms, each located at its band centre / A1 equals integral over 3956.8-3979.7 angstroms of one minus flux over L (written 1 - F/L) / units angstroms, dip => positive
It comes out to 6.5 angstroms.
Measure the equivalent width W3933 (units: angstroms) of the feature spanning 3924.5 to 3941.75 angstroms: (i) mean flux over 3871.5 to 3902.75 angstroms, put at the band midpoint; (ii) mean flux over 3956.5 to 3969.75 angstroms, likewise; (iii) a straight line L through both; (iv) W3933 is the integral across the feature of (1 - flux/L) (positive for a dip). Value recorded 4.0 angstroms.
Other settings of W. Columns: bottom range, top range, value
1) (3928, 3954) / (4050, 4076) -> 1.82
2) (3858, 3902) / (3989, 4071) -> 1.81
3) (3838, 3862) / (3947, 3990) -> 1.33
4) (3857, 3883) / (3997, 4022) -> 1.92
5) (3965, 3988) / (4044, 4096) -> 1.66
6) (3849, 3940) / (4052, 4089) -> 1.77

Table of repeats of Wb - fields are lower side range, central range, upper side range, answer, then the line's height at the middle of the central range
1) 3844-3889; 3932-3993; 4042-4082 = 8.65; 6.5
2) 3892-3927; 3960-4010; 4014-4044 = 7.10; 7.68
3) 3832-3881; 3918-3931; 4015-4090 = 1.56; 5.94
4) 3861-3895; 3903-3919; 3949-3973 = -3.98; 5.09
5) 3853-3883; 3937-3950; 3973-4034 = 2.50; 6.65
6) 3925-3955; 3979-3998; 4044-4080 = -4.65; 6.21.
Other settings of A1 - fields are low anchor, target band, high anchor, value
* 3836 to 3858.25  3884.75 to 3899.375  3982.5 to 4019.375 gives 1.34 angstroms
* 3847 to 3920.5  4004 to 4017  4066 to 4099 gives -2.73 angstroms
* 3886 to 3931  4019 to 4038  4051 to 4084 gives -2.40 angstroms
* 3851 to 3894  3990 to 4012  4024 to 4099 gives -3.95 angstroms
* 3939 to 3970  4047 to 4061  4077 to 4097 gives -1.29 angstroms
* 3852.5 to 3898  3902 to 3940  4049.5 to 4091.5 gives 3.50 angstroms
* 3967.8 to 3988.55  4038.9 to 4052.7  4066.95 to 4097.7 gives -1.85 angstroms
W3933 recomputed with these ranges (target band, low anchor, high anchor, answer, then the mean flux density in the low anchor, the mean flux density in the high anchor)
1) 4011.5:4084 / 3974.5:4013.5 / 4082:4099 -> -2.0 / 7.88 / 8.39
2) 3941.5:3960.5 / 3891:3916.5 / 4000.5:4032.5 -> 1.5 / 6.09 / 8.7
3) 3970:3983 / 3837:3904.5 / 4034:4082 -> 2.7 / 4.94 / 8.26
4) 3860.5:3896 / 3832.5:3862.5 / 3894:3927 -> 2.2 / 4.47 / 6.07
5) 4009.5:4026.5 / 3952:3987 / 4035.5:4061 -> -3.5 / 5.6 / 8.42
